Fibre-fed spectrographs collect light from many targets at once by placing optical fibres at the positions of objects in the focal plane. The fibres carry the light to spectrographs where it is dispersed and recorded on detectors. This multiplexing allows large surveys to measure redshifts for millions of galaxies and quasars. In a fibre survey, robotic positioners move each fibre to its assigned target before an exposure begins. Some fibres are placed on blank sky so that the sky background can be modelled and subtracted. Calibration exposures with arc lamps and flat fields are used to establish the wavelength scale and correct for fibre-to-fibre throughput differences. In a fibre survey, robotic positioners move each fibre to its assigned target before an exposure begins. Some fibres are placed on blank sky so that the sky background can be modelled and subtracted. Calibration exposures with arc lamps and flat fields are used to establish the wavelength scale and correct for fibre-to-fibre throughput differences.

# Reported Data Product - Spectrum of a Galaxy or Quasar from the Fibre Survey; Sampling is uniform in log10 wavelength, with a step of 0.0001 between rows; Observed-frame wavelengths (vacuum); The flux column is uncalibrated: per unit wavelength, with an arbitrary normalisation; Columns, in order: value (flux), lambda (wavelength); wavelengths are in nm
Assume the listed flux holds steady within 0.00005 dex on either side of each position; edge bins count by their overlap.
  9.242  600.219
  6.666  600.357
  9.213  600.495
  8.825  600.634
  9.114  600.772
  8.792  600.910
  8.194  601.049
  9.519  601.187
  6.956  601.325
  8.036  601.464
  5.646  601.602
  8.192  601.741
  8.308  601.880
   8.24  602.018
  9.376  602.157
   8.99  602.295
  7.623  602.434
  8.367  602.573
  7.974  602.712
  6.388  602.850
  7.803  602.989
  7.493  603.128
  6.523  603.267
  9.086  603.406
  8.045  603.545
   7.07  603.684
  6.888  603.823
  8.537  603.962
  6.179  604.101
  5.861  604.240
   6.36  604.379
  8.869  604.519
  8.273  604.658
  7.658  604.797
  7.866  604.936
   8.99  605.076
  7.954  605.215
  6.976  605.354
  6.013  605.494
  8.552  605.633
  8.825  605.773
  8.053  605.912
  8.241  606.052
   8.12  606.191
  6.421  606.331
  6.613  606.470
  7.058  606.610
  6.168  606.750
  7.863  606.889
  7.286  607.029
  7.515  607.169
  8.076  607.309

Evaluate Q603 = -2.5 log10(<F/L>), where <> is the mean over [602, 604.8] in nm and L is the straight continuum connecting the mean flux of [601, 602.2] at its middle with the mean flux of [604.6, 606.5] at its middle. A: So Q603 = 0.03 mag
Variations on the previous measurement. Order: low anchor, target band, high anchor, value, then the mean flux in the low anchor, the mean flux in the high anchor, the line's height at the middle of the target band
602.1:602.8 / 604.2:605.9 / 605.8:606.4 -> 0.03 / 8.4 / 7.79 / 7.97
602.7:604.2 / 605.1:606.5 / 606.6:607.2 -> -0.06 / 7.4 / 7.17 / 7.24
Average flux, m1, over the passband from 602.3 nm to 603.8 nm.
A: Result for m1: 7.67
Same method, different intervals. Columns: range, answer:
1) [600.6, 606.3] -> 7.86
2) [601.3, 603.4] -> 7.78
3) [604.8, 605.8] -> 7.82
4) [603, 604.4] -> 7.26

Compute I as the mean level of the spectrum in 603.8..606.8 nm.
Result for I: 7.49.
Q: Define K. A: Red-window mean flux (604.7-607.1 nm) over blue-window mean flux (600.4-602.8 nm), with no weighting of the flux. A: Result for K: 0.91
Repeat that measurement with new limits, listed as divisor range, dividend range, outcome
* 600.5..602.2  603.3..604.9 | 0.91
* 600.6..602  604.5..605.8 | 0.97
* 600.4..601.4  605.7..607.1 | 0.87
